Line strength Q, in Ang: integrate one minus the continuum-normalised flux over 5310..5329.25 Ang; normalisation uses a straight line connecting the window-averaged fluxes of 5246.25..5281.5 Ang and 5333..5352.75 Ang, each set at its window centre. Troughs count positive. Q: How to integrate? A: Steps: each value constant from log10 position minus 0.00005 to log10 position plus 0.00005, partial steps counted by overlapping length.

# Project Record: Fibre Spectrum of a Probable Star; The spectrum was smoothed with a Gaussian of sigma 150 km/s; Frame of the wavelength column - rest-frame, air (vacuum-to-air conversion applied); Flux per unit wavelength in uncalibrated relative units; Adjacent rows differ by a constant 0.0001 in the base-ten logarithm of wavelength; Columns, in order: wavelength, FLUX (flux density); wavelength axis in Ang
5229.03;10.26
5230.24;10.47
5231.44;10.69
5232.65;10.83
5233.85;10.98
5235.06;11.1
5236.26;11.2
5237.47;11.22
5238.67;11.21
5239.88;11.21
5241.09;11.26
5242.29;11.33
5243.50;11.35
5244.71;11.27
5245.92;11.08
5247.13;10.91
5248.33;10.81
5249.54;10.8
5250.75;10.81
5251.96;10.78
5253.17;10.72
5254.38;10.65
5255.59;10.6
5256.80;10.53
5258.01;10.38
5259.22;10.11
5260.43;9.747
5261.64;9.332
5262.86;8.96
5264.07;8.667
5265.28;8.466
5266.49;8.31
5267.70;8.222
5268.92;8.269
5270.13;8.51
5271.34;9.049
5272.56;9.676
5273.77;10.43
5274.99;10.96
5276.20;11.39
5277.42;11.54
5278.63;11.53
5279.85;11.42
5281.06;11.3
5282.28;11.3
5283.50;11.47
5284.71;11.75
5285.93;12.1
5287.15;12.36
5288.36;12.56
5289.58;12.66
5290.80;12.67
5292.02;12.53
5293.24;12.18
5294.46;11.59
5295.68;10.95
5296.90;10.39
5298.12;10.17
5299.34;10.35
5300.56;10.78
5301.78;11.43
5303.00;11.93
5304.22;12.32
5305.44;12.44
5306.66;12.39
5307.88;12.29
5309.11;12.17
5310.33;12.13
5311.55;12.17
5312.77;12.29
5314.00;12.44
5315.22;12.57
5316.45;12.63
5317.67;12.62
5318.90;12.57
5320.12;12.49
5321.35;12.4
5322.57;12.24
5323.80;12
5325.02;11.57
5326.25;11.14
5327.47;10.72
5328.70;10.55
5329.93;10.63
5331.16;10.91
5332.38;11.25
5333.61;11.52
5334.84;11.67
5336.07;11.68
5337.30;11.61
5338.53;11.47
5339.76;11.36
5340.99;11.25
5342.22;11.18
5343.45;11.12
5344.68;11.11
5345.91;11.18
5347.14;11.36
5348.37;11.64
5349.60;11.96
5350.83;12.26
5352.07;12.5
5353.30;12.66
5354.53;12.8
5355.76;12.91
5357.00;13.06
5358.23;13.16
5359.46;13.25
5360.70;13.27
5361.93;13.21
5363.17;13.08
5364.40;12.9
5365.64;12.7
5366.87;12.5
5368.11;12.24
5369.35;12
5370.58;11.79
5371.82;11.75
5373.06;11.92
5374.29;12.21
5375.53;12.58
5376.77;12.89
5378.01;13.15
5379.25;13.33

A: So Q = -1.6 Ang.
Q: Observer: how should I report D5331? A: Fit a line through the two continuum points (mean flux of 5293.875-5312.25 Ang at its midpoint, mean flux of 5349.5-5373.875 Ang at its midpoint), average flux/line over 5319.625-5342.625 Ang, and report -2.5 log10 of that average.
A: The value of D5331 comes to 0.06 mag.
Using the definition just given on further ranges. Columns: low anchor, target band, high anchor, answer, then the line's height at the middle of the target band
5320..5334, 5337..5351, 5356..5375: 0.05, 11.9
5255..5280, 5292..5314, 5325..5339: -0.11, 10.6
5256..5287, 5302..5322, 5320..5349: -0.13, 11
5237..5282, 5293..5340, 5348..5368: 0.00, 11.7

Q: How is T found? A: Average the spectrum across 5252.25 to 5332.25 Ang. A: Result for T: 11.1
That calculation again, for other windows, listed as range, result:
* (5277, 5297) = 11.8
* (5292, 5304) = 11.2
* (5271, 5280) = 10.8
